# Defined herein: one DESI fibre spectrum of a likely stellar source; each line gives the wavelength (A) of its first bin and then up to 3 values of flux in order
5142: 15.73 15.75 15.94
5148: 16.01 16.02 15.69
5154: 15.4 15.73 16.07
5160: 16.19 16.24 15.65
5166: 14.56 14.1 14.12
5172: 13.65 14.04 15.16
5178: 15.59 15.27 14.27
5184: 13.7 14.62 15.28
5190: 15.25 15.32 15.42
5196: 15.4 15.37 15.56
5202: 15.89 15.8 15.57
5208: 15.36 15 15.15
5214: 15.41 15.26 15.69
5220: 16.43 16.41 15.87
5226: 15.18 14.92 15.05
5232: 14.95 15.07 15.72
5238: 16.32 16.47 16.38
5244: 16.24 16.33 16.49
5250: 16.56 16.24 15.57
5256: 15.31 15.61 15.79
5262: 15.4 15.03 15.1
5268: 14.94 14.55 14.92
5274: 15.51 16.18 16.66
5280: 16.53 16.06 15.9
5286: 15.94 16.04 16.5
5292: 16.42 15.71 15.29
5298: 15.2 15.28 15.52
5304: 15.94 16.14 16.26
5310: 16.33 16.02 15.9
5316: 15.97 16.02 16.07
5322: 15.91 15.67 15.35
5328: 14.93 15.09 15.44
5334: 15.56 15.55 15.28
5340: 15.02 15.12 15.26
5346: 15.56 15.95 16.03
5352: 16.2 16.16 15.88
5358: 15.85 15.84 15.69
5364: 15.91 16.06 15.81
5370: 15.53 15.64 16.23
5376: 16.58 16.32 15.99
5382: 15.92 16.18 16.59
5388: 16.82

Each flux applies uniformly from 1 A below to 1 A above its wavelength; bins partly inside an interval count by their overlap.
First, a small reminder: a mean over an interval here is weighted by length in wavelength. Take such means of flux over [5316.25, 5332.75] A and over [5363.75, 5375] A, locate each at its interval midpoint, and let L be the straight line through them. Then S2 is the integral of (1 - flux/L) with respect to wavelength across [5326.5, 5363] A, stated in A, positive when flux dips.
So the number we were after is 0.3 A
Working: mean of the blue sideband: 15.6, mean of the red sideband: 15.9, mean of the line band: 15.6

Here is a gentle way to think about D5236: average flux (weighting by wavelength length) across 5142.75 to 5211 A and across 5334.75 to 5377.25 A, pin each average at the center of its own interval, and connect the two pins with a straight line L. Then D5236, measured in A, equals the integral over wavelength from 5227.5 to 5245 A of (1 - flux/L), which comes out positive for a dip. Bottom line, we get -0.3 A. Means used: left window 15.3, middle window 15.7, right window 15.8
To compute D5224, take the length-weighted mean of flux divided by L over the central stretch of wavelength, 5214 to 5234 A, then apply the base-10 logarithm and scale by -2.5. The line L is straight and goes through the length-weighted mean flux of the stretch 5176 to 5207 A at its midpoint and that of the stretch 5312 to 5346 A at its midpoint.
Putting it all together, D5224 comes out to -0.01 mag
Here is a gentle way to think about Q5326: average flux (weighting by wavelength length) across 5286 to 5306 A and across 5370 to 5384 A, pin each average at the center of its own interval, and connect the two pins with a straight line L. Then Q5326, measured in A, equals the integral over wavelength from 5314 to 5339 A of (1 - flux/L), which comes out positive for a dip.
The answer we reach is 0.5 A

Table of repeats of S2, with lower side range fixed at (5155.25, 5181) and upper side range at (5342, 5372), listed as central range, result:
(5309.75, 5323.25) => -0.3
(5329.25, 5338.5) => 0.2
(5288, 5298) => -0.2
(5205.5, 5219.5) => -0.1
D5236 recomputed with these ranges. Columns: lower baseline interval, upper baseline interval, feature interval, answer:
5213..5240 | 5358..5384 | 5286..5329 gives -0.09 A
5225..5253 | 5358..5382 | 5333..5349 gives 0.52 A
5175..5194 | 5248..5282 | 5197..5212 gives -0.34 A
